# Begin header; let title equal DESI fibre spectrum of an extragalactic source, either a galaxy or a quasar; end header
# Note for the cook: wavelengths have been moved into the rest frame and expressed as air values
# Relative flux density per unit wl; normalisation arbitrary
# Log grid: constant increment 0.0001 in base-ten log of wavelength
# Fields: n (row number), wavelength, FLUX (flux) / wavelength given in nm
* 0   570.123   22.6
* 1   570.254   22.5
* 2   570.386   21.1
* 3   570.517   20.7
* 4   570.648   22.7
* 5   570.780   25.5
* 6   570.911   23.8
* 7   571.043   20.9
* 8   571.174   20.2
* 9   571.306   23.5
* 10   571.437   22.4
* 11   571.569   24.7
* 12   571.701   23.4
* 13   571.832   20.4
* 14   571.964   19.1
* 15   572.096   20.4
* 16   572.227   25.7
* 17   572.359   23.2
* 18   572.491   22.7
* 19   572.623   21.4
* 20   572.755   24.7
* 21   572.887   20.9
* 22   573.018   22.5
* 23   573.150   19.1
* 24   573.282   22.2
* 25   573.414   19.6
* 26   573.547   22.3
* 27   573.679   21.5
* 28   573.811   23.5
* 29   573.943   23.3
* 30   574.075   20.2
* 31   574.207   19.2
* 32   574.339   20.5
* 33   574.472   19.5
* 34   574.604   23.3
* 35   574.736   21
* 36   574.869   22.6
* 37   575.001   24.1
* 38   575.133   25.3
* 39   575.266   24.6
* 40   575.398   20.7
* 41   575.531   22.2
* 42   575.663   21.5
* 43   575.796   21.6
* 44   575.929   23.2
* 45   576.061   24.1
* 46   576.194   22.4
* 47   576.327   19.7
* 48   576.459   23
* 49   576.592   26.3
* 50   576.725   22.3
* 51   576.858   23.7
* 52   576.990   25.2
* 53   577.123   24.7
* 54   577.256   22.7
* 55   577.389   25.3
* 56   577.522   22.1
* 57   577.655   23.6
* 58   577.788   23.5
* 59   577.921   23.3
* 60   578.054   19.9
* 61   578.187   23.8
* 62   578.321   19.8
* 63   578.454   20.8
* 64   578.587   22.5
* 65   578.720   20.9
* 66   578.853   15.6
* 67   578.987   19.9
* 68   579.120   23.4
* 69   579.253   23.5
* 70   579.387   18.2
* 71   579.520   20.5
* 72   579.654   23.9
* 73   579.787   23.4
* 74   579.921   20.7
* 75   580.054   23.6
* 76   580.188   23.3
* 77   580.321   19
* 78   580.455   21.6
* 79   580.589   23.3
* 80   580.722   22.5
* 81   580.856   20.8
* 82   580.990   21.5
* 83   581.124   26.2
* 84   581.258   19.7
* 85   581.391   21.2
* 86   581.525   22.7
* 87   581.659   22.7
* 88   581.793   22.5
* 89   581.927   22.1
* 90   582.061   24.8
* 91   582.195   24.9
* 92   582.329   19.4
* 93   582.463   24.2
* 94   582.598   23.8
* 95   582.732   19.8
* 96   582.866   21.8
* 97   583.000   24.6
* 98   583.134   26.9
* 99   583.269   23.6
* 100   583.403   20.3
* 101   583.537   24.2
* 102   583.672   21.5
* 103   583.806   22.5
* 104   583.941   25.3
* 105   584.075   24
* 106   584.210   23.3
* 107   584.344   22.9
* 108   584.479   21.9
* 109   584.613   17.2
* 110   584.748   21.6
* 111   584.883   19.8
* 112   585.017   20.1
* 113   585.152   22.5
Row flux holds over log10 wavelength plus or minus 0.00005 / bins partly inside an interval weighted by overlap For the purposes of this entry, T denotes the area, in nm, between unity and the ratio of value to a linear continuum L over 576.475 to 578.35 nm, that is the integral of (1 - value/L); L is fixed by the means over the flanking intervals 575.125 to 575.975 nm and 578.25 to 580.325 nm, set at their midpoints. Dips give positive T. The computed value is -0.13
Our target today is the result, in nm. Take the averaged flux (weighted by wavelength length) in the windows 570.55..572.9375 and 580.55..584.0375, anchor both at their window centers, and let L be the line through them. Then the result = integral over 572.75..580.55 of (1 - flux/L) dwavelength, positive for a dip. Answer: 0.19 nm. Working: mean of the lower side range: 22.5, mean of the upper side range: 22.8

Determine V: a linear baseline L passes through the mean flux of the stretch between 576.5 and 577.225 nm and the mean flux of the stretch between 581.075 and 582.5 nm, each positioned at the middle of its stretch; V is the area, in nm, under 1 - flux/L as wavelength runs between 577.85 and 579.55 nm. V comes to 0.20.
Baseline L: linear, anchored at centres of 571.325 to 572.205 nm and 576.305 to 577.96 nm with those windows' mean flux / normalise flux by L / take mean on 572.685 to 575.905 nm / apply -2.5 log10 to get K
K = 0.04 mag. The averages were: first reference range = 22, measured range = 21.9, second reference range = 23.6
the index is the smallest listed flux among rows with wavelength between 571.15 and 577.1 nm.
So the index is 19.1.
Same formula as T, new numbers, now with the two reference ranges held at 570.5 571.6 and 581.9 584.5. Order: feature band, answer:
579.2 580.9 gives 0.08 nm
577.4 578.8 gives 0.05 nm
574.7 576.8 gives 0.01 nm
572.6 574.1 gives 0.07 nm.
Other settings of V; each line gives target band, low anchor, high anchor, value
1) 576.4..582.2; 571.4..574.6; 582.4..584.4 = 0.08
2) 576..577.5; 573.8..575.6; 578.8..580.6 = -0.12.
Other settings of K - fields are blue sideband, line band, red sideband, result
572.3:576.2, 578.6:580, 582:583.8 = 0.08 mag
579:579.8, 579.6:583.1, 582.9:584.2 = 0.01 mag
